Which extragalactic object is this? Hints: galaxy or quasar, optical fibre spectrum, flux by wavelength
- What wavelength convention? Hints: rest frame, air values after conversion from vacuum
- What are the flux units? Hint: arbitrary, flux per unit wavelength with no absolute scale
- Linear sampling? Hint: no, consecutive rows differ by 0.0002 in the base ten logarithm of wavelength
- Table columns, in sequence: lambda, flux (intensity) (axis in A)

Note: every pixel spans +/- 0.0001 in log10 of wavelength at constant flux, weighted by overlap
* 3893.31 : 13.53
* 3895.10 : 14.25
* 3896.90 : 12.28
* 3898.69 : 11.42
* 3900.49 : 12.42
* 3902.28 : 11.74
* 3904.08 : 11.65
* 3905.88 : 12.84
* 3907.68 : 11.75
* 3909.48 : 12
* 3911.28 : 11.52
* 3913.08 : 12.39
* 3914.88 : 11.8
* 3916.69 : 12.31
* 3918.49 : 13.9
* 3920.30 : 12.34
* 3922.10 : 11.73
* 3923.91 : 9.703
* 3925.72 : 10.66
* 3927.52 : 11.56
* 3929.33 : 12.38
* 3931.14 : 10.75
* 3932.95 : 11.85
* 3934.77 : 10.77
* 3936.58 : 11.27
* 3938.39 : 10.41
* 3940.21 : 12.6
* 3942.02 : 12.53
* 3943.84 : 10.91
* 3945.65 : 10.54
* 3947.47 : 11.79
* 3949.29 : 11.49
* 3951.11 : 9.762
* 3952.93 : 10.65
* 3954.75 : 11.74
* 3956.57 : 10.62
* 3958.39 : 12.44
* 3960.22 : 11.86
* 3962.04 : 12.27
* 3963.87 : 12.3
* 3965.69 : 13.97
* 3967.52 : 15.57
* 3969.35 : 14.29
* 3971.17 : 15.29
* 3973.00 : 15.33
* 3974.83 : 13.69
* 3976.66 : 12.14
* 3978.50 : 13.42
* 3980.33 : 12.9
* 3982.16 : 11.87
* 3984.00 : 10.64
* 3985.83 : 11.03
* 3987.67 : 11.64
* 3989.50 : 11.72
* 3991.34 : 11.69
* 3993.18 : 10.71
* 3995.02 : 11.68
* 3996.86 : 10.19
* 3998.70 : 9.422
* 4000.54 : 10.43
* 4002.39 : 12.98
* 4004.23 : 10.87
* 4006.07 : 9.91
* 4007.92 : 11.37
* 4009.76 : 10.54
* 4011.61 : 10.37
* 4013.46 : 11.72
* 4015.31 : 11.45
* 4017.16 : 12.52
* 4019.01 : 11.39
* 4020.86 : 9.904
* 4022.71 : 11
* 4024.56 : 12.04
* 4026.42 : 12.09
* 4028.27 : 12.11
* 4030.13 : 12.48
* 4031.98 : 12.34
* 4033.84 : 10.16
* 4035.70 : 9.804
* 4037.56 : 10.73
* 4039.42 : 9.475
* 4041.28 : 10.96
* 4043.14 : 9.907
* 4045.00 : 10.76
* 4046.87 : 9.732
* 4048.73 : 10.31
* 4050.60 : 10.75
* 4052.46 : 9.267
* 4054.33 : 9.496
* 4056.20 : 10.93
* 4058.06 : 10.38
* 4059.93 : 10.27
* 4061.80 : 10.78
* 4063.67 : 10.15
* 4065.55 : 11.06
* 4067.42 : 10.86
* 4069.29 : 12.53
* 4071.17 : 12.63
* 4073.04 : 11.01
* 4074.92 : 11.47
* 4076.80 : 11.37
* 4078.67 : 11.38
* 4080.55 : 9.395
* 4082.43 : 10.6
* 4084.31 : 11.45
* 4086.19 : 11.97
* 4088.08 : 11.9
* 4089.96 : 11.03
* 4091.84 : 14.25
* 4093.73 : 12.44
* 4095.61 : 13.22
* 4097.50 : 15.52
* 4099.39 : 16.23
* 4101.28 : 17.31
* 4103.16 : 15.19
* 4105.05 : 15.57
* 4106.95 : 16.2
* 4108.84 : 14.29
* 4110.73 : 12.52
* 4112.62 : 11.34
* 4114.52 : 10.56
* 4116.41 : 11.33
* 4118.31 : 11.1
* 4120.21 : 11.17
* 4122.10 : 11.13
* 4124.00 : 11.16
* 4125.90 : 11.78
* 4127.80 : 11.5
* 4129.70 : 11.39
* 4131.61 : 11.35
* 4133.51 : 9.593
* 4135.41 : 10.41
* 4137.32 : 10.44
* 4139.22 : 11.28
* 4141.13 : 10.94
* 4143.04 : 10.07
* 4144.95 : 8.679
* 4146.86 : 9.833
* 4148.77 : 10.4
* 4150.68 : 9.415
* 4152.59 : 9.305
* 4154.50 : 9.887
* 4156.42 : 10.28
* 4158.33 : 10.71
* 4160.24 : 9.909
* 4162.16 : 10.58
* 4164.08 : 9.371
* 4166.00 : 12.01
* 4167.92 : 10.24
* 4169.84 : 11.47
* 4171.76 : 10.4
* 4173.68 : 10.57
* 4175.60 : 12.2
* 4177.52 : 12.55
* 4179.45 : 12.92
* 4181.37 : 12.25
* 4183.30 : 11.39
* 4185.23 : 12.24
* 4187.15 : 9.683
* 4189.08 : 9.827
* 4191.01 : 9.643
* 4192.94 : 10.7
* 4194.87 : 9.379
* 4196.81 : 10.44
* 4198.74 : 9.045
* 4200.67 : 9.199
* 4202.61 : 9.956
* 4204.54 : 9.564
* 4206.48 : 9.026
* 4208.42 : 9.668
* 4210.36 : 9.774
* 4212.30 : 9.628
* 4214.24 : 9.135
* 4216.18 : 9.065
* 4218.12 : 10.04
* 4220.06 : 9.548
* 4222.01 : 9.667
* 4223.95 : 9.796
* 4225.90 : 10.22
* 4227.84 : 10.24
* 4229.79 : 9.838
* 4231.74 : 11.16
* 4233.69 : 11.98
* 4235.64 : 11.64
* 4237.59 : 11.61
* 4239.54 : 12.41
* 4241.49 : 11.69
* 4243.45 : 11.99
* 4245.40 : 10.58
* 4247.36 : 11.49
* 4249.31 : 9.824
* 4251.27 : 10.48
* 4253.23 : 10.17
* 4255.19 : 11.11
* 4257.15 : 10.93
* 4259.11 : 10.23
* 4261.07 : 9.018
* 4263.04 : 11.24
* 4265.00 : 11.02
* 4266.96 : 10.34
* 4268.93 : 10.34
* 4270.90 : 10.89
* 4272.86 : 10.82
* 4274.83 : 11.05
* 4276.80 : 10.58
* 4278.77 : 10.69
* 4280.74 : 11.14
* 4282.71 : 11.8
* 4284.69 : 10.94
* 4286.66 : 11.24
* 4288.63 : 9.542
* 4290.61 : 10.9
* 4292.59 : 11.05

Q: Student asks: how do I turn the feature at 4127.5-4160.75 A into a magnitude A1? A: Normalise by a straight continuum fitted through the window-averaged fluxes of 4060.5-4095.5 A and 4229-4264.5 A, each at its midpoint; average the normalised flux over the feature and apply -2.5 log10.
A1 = 0.101 mag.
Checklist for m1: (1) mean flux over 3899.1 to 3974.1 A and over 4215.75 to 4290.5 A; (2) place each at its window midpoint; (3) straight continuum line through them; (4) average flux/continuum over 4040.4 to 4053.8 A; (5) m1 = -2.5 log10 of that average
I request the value 0.14 mag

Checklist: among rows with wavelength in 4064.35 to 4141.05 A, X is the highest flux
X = 17.31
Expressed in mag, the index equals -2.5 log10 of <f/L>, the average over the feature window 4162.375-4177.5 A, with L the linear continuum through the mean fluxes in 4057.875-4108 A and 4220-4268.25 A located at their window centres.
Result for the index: 0.054 mag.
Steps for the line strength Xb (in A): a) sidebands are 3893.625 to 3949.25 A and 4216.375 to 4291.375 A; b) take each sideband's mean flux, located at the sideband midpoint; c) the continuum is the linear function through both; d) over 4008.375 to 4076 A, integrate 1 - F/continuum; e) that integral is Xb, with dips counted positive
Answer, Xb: 2.9 A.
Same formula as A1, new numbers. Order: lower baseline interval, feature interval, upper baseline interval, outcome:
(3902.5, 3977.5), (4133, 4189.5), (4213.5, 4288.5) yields 0.043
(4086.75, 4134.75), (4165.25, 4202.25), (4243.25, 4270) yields 0.081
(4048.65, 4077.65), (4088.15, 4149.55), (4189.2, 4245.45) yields -0.146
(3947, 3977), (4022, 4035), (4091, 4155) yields 0.060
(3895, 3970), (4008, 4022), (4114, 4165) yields 0.019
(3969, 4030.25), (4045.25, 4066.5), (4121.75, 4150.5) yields 0.099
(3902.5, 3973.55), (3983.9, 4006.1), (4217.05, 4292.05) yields 0.070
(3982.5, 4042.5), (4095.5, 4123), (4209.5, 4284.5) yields -0.233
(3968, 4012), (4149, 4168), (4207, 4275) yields 0.081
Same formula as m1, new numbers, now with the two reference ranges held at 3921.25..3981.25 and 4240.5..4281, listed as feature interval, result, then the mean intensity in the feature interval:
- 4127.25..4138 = 0.054 mag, 10.8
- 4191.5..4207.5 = 0.142 mag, 9.66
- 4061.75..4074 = 0.025 mag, 11.3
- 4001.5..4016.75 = 0.061 mag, 11.2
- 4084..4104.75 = -0.202 mag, 13.8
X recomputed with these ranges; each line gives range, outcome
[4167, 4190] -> 12.92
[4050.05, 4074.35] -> 12.63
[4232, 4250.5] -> 12.41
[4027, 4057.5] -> 12.48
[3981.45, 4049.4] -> 12.98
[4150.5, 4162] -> 10.71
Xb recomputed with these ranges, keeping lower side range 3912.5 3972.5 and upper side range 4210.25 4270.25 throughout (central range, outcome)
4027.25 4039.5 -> 0.43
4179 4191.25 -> -0.39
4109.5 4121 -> -0.28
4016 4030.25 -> -0.07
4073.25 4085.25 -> 0.39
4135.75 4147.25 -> 0.81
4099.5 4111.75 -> -4.42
